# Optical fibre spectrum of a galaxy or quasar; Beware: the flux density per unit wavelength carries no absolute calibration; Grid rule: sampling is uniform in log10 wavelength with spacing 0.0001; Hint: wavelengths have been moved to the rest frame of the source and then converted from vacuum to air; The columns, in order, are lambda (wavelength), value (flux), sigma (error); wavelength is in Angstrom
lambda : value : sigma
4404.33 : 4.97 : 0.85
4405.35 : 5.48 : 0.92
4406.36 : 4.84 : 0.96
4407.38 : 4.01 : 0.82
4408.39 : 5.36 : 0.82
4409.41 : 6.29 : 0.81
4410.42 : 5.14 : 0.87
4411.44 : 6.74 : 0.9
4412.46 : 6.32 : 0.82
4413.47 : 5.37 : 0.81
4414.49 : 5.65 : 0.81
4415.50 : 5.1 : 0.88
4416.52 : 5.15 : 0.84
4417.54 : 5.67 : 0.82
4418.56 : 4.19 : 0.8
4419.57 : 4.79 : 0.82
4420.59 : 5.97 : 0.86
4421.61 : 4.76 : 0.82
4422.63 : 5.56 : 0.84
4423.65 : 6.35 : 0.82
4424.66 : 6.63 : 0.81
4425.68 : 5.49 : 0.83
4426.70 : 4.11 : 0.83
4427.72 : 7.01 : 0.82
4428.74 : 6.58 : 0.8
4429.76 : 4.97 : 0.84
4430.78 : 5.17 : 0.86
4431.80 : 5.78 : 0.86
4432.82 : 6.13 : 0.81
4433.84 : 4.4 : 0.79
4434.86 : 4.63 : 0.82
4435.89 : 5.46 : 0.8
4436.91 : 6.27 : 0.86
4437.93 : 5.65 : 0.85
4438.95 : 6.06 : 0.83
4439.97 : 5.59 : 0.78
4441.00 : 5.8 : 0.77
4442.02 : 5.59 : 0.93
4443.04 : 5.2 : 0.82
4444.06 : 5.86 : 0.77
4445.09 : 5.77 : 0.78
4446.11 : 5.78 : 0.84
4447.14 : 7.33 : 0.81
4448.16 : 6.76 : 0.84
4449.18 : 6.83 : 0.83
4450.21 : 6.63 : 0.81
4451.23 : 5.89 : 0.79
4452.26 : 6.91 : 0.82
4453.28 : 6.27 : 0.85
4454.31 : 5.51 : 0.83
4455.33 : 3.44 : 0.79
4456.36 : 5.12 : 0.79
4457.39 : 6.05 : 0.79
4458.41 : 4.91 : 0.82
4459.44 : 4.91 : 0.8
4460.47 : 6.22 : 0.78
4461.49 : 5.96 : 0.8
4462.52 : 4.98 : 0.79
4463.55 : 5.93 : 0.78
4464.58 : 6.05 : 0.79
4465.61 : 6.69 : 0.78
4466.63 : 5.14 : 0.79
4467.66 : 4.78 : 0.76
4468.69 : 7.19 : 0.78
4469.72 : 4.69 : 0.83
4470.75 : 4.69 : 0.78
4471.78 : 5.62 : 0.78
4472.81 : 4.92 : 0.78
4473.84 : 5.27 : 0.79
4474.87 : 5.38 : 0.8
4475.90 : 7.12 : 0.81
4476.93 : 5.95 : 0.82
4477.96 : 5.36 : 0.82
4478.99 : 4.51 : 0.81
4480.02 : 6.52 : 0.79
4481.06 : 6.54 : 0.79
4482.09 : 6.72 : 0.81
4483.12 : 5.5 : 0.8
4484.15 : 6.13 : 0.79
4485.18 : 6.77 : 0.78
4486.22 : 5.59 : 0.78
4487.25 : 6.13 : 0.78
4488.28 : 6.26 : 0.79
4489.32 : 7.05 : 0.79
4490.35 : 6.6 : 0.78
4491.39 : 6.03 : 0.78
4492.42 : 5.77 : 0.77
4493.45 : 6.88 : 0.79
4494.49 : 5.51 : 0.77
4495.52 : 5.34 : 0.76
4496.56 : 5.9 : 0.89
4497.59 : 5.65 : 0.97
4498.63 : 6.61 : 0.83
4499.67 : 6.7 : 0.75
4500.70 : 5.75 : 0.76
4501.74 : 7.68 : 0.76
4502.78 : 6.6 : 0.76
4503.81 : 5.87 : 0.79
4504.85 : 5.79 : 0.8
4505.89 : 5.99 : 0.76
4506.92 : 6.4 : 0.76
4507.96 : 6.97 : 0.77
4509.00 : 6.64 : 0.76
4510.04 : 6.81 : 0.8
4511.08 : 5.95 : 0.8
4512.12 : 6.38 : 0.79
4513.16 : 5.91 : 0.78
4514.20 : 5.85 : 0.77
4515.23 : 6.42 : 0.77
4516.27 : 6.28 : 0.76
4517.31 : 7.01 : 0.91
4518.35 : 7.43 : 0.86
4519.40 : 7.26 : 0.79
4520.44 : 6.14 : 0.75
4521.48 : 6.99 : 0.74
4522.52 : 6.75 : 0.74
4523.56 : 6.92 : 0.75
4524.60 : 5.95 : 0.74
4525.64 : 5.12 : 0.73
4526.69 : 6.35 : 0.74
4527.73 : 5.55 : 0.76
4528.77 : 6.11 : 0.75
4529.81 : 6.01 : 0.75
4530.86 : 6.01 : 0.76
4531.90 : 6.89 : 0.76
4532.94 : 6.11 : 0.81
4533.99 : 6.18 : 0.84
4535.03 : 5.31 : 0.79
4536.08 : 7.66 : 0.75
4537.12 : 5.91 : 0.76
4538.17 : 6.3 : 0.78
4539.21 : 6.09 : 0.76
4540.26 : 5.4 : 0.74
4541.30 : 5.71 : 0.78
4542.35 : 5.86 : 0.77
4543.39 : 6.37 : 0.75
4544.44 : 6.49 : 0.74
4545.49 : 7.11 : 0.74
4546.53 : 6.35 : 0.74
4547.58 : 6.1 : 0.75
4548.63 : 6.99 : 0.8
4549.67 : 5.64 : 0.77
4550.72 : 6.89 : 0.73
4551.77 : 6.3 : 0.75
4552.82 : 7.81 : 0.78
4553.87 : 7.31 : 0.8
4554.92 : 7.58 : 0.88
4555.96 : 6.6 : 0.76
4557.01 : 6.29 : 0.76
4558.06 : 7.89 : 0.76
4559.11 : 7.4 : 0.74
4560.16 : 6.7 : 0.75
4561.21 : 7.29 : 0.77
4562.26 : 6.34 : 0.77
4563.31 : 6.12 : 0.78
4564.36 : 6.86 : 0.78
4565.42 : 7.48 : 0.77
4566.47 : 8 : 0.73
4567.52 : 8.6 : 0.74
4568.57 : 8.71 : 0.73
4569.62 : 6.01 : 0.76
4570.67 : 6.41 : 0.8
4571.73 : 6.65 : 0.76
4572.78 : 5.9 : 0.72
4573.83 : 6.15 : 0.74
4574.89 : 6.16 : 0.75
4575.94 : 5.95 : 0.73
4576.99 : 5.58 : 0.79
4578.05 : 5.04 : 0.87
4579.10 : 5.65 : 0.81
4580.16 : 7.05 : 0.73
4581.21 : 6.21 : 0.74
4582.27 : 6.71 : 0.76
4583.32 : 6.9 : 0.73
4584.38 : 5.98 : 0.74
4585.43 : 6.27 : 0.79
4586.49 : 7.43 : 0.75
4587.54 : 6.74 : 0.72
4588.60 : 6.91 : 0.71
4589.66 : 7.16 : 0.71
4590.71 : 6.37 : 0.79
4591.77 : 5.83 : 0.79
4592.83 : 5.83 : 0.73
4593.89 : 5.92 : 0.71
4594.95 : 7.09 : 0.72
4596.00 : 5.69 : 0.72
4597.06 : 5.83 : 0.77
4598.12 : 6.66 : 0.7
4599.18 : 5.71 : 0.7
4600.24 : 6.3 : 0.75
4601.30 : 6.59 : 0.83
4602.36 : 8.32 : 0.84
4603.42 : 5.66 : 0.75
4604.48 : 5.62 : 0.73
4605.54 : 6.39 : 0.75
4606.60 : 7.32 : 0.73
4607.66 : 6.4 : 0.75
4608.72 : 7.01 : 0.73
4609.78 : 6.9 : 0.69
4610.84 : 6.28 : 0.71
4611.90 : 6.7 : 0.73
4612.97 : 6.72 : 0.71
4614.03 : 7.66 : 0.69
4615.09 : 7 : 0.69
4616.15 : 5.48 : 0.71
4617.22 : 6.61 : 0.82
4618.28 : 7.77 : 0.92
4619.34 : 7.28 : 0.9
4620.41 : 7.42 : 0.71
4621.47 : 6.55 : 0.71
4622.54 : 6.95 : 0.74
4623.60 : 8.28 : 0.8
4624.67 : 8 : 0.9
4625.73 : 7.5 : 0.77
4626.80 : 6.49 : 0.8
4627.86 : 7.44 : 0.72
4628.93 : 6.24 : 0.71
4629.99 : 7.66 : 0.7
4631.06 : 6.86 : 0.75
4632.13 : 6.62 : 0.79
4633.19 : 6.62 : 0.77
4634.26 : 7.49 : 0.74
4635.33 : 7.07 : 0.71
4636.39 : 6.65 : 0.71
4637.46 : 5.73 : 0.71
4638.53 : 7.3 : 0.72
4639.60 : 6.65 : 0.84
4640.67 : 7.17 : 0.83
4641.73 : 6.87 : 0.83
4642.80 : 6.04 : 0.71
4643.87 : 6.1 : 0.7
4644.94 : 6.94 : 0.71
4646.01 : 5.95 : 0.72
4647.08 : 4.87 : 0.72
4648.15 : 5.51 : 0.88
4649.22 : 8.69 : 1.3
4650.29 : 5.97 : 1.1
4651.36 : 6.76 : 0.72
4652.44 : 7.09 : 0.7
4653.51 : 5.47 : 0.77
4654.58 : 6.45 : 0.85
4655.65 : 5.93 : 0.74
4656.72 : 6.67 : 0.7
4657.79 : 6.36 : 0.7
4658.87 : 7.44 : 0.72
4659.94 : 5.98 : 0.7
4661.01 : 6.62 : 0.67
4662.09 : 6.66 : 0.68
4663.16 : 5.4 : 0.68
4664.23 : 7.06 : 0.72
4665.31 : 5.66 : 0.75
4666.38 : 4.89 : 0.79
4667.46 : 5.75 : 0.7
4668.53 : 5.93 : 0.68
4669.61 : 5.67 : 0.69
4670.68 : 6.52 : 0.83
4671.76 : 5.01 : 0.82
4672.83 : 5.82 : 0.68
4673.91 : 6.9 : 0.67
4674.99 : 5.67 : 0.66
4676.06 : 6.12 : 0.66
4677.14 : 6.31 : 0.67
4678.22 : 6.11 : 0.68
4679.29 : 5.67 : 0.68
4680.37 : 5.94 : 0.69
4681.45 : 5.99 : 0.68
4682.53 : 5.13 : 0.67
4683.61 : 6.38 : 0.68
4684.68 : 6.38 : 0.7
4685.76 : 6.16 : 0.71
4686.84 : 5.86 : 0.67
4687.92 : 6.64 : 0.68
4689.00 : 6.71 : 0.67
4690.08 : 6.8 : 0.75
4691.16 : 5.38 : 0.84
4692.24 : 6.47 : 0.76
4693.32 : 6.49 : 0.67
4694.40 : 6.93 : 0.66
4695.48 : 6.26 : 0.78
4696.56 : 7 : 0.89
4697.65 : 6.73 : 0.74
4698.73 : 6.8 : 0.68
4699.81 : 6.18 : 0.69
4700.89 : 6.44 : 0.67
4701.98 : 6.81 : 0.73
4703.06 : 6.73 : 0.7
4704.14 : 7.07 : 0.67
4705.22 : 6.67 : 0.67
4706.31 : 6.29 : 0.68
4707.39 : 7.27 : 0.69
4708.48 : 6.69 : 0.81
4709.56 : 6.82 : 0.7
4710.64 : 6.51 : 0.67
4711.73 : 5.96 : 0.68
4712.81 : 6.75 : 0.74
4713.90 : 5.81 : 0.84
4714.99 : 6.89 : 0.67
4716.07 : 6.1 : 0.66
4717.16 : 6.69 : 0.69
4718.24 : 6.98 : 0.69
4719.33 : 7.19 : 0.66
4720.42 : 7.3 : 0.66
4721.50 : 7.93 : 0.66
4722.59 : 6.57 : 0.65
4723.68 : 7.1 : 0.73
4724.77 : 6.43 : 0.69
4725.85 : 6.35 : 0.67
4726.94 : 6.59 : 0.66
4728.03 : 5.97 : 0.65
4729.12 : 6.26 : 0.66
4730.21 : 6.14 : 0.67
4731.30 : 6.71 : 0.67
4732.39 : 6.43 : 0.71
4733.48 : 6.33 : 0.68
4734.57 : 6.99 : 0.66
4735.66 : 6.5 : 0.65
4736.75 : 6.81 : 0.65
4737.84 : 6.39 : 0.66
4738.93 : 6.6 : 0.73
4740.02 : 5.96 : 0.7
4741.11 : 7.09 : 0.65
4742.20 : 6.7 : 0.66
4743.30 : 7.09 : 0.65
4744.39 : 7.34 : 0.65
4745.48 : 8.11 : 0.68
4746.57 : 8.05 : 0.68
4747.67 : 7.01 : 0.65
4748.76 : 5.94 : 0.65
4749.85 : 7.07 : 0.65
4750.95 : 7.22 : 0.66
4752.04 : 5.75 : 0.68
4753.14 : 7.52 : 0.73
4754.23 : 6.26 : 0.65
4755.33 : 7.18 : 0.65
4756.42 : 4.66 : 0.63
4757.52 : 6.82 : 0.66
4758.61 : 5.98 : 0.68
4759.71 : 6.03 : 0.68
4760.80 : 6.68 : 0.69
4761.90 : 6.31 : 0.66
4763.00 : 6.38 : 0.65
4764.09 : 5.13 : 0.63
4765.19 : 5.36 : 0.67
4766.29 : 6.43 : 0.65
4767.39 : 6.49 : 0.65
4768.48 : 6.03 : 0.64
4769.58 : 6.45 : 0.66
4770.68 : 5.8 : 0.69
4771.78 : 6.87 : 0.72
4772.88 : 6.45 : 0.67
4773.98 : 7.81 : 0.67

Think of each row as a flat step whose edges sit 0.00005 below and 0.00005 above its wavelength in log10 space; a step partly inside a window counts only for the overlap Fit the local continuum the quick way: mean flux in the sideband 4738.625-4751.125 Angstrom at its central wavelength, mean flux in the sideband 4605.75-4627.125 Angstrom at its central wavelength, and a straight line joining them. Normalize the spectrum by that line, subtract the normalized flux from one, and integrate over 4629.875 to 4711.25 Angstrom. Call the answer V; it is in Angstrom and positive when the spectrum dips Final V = 7.2 Angstrom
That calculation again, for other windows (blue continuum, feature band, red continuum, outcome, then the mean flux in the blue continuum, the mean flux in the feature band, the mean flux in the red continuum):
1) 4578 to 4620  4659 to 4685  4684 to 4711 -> 2.21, 6.54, 6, 6.57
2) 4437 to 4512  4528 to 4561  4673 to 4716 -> -2.14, 5.96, 6.5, 6.39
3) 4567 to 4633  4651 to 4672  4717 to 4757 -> 1.63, 6.66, 6.18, 6.74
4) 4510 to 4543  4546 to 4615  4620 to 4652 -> -1.08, 6.26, 6.63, 6.81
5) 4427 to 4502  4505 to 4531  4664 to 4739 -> -1.67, 5.86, 6.36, 6.4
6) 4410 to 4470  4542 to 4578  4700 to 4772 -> -4.15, 5.68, 6.74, 6.58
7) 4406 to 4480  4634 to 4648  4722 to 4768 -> -0.57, 5.62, 6.48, 6.54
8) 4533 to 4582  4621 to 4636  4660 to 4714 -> -1.67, 6.57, 7.13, 6.28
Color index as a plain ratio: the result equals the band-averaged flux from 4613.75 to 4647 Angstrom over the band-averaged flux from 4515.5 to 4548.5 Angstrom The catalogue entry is 1.09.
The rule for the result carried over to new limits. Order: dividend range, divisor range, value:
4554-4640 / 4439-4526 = 1.11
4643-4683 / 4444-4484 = 1.06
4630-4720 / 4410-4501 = 1.11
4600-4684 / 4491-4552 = 1.04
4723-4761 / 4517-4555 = 1.03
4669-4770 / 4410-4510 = 1.11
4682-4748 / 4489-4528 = 1.05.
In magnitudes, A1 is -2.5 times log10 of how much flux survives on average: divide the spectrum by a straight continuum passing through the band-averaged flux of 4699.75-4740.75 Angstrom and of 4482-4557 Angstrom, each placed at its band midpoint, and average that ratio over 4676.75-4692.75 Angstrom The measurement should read 0.08 mag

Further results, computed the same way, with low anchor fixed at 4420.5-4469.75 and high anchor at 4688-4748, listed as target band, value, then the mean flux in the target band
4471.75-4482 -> 0.016 mag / 5.76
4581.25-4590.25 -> -0.084 mag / 6.73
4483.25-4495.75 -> -0.050 mag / 6.17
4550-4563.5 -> -0.139 mag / 6.96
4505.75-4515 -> -0.067 mag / 6.34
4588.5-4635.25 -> -0.072 mag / 6.75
